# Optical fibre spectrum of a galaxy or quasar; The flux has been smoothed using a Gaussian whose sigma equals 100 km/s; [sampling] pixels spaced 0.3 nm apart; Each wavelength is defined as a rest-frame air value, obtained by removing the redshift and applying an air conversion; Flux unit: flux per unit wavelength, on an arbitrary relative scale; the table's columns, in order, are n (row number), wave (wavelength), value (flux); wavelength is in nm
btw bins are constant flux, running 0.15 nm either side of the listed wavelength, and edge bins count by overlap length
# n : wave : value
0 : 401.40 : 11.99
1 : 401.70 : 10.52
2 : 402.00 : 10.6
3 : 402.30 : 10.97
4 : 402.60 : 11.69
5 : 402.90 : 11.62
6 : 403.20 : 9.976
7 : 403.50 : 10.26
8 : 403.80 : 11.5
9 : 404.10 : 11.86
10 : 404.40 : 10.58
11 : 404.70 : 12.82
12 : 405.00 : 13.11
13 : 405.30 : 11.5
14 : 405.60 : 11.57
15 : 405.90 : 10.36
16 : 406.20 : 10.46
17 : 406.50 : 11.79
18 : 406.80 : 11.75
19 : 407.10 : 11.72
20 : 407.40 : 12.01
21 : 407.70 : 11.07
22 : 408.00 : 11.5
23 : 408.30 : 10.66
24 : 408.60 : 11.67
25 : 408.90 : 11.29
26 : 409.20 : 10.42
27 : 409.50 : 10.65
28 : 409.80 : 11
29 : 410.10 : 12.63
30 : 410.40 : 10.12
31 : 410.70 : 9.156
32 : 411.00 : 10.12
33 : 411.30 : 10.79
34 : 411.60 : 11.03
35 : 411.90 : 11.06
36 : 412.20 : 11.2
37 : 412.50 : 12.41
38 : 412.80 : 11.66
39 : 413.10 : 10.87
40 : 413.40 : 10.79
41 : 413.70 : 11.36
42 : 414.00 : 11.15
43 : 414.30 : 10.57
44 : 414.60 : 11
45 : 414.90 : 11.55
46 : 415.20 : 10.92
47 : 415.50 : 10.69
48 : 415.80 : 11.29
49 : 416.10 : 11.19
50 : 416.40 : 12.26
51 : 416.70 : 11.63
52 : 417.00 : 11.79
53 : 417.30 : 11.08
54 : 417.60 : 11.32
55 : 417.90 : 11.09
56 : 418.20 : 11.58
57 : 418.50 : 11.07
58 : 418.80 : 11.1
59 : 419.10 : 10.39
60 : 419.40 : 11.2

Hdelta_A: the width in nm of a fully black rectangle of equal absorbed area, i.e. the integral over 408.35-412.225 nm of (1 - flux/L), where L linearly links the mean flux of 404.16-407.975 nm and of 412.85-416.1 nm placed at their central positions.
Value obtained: 0.16 nm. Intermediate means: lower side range 11.6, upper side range 11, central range 10.8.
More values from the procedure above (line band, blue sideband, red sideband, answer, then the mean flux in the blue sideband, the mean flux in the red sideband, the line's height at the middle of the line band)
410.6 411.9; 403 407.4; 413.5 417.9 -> 0.10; 11.4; 11.3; 11.3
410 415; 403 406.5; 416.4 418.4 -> 0.17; 11.3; 11.5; 11.4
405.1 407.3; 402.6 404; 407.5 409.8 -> -0.07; 11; 11.1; 11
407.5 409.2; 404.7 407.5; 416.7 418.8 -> 0.06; 11.6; 11.3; 11.6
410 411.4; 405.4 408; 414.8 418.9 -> 0.11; 11.4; 11.3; 11.3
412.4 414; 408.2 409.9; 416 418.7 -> -0.02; 11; 11.4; 11.2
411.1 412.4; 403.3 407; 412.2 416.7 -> 0.03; 11.4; 11.3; 11.3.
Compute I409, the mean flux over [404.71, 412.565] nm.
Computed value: 11.2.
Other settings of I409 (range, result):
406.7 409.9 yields 11.2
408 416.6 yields 11.1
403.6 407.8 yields 11.6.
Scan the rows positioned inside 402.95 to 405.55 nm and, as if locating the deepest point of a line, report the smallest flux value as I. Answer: 9.976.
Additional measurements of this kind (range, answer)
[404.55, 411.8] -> 9.156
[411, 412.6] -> 10.12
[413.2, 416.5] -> 10.57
